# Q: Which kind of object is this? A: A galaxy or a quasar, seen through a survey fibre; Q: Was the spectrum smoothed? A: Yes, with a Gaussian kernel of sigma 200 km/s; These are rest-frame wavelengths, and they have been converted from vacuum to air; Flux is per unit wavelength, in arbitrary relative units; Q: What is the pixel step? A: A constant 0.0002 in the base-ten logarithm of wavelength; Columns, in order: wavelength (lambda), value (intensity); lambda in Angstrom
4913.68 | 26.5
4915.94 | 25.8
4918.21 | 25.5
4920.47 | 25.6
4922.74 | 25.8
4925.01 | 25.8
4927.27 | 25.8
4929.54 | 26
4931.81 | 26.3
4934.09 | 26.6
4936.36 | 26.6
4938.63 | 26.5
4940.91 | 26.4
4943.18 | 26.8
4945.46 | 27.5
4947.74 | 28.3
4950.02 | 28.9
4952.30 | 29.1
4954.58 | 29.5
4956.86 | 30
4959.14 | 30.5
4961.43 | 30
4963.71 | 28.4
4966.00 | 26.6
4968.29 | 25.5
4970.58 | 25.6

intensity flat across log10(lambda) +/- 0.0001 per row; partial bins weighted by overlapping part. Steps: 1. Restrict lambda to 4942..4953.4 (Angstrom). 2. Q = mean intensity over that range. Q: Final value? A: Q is 28.1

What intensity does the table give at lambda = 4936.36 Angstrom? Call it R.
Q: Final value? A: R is 26.6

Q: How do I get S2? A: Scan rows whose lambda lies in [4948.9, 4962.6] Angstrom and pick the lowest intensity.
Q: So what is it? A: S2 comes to 28.9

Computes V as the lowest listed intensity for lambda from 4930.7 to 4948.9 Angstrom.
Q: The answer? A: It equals 26.3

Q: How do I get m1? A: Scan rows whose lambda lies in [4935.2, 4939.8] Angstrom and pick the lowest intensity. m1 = 26.5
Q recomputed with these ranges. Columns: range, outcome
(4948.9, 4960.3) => 29.6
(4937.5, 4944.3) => 26.6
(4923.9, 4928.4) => 25.8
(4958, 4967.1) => 28.9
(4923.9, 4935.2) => 26.1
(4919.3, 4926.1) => 25.7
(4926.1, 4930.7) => 26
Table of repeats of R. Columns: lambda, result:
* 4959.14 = 30.5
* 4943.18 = 26.8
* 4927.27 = 25.8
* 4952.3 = 29.1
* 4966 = 26.6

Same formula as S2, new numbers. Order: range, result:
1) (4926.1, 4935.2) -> 25.8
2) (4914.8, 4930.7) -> 25.5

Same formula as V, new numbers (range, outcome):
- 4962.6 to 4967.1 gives 26.6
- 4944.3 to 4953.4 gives 27.5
